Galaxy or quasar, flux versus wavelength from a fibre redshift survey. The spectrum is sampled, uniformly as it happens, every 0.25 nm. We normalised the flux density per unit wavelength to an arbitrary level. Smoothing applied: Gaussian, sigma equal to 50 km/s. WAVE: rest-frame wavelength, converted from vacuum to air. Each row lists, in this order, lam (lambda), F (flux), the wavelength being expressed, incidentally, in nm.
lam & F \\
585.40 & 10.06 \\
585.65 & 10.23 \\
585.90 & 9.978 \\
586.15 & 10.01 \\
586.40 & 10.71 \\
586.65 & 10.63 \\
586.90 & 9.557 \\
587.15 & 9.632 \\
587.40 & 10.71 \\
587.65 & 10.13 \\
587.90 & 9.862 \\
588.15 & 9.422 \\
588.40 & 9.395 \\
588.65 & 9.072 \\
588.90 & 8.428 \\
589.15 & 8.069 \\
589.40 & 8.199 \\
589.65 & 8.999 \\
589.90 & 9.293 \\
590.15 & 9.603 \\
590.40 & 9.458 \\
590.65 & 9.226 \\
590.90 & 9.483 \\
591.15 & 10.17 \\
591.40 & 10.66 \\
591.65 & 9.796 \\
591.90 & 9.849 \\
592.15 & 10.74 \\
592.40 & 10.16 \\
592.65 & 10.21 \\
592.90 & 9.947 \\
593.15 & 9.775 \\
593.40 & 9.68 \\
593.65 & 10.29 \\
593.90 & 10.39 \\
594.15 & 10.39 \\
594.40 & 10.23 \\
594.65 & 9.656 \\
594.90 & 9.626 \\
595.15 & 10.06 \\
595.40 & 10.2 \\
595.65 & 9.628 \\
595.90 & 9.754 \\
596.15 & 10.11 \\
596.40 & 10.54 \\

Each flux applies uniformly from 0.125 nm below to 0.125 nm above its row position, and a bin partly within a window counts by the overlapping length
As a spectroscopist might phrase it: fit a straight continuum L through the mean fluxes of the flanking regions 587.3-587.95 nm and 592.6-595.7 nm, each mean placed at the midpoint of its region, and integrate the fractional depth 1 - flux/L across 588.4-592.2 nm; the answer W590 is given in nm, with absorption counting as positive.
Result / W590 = 0.29 nm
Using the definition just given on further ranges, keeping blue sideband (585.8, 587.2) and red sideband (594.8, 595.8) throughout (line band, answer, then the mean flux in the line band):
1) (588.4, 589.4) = 0.15 nm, 8.59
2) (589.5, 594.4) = 0.03 nm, 9.9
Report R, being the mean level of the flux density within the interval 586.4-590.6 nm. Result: 9.44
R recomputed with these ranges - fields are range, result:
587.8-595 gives 9.66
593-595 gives 10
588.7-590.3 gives 8.79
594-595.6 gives 10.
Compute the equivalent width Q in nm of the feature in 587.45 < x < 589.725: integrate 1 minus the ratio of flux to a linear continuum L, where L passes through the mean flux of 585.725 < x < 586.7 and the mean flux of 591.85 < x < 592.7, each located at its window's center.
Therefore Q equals 0.26 nm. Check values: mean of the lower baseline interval 10.3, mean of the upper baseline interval 10.3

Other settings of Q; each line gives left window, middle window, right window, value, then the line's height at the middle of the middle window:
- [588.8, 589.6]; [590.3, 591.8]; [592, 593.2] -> -0.08 nm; 9.32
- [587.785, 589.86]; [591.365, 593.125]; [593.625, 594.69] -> -0.07 nm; 9.76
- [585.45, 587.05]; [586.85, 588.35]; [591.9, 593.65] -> 0.04 nm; 10.2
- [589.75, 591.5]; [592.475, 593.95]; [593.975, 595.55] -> -0.02 nm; 9.9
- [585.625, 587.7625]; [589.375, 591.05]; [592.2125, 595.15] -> 0.14 nm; 10.1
